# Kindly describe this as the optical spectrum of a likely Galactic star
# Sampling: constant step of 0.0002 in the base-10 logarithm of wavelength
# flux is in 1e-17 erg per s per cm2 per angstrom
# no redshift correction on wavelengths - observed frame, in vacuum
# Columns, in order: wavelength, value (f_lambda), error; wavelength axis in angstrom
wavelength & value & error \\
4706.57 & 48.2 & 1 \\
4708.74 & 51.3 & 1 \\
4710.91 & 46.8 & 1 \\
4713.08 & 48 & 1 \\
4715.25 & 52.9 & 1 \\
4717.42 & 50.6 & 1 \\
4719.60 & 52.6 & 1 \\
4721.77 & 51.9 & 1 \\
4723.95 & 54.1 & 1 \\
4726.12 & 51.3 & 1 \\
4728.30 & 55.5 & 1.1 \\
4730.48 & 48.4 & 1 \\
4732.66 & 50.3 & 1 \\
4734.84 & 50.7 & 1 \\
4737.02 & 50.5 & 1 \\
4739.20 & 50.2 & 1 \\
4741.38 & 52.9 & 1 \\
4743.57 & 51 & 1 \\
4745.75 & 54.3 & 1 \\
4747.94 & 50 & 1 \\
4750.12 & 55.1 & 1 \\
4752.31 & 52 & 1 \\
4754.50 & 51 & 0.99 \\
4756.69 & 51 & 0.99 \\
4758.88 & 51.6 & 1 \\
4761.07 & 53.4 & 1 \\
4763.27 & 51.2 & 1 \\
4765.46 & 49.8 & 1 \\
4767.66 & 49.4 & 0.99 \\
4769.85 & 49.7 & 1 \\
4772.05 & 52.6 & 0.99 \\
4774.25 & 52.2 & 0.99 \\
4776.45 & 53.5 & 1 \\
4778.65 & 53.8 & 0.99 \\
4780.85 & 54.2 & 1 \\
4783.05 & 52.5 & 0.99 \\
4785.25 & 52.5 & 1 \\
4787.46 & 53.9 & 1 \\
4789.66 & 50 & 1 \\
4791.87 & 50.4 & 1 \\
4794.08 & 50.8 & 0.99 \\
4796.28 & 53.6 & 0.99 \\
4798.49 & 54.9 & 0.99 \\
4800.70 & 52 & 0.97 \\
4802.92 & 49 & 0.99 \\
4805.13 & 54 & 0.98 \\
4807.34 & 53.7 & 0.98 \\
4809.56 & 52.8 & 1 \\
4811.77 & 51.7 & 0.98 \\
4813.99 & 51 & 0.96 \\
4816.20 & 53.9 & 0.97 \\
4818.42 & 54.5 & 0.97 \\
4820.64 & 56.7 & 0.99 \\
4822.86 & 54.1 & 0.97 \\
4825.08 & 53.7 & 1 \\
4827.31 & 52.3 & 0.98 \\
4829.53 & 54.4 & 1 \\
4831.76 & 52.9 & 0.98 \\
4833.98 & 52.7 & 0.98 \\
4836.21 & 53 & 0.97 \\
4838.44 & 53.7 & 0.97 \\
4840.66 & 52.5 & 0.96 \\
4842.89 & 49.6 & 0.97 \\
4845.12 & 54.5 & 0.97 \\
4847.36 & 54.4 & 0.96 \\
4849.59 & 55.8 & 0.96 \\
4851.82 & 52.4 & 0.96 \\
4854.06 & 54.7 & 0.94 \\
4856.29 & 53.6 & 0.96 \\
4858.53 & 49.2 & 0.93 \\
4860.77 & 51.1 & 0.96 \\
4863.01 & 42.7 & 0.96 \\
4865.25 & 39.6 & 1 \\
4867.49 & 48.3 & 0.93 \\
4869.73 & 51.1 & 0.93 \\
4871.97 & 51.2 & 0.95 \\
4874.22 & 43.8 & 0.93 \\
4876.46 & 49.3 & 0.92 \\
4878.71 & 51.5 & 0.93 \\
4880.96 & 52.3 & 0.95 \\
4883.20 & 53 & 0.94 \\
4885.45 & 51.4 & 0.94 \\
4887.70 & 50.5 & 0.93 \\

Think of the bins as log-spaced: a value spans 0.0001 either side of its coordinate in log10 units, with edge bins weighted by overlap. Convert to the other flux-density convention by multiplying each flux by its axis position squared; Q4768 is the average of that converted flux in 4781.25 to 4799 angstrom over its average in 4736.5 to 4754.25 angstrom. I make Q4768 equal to 1.0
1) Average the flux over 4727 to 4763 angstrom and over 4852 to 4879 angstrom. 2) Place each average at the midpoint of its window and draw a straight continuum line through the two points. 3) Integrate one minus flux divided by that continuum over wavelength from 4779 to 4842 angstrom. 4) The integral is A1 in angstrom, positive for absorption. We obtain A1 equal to -3.4 angstrom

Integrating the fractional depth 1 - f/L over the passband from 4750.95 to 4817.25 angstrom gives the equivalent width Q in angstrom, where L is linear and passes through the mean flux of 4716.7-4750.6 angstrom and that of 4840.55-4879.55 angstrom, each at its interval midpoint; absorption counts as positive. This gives -1.2 angstrom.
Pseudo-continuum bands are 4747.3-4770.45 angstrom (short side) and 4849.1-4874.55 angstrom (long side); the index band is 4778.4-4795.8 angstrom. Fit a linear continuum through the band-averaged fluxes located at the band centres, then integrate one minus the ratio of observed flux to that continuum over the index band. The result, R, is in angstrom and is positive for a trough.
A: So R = -0.48 angstrom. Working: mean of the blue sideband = 51.4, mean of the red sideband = 49.5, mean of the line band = 52.3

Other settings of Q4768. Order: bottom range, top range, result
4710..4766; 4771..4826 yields 1.05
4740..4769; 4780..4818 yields 1.03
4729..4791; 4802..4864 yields 1.05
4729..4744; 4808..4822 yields 1.09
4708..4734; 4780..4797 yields 1.05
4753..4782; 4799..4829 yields 1.04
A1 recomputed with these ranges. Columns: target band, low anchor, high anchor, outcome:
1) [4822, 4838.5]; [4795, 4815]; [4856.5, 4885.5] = -0.7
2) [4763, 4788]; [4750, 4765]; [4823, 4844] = 0.0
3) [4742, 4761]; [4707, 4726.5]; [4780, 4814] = -0.2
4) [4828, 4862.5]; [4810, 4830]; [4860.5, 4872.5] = -2.0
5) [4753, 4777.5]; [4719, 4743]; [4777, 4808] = 0.3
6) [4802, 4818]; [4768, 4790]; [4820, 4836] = 0.2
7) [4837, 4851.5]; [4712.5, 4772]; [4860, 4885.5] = -1.2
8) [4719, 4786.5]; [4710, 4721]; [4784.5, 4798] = -1.0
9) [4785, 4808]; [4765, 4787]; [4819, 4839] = 0.2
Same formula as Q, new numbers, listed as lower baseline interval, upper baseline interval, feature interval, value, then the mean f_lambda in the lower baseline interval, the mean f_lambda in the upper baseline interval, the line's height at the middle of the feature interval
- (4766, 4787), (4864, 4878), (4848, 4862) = -1.3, 52.2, 47.3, 48.1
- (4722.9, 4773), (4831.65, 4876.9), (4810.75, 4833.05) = -1.1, 51.6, 50.7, 51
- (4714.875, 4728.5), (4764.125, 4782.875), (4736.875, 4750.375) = 0.1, 52.5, 51.9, 52.3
